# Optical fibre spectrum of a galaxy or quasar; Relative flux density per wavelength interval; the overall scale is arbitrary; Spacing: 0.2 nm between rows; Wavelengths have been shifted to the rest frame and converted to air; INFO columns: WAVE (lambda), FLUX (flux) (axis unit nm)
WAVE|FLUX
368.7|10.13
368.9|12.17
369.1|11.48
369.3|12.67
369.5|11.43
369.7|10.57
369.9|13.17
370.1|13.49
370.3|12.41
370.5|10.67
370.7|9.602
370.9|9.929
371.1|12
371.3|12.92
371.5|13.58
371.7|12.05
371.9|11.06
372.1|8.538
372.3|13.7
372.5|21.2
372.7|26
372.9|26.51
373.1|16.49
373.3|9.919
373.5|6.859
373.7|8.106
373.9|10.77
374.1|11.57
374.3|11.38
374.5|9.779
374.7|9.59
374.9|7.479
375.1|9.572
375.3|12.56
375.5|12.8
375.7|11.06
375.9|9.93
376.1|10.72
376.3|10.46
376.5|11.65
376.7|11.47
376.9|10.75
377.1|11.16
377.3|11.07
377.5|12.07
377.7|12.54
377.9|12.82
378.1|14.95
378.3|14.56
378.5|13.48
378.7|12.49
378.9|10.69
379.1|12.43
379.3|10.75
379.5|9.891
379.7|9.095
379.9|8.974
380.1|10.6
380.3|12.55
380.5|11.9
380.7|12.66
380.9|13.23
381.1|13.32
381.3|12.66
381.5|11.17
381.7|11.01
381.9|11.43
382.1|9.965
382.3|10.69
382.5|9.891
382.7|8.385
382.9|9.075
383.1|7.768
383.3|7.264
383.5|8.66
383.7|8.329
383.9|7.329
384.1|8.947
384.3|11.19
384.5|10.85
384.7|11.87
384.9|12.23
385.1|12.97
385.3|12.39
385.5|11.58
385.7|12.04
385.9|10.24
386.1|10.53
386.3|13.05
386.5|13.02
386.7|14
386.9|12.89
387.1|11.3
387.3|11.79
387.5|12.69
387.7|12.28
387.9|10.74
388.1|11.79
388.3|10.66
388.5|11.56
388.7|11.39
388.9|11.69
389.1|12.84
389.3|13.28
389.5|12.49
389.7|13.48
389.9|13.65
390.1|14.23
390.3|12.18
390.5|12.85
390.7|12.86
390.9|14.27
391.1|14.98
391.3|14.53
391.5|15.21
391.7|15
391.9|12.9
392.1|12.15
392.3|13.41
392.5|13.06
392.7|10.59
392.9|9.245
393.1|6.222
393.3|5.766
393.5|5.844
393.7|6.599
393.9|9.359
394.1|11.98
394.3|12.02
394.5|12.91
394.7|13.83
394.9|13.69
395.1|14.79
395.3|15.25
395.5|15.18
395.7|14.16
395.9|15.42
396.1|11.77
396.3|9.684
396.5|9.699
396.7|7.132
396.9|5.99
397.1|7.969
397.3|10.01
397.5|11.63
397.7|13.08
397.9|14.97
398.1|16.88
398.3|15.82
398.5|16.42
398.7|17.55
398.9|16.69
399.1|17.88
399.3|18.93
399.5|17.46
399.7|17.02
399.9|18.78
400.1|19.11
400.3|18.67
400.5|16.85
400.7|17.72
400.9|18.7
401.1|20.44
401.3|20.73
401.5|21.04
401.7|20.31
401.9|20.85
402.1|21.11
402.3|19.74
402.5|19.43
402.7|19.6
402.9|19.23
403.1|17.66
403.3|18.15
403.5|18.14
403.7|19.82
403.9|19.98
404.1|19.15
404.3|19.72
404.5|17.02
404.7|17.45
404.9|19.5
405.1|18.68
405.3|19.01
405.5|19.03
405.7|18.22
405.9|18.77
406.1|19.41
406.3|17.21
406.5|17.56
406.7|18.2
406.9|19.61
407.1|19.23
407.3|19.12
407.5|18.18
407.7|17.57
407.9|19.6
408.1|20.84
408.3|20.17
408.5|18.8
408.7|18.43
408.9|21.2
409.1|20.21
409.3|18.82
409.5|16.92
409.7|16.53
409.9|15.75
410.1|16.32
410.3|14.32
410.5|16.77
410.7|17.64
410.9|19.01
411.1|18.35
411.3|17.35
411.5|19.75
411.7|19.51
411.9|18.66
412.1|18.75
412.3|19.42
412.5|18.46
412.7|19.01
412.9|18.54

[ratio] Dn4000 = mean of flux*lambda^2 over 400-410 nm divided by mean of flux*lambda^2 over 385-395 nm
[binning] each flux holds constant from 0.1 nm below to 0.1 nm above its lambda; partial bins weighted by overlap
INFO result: 1.7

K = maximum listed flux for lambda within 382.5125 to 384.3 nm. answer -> 11.19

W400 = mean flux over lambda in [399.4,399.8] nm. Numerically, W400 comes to 17.2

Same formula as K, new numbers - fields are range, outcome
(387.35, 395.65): 15.25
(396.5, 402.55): 21.11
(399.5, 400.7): 19.11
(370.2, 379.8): 26.51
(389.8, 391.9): 15.21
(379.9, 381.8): 13.32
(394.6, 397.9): 15.42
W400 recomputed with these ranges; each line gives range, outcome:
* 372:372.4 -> 11.1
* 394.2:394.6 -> 12.5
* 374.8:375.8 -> 10.7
